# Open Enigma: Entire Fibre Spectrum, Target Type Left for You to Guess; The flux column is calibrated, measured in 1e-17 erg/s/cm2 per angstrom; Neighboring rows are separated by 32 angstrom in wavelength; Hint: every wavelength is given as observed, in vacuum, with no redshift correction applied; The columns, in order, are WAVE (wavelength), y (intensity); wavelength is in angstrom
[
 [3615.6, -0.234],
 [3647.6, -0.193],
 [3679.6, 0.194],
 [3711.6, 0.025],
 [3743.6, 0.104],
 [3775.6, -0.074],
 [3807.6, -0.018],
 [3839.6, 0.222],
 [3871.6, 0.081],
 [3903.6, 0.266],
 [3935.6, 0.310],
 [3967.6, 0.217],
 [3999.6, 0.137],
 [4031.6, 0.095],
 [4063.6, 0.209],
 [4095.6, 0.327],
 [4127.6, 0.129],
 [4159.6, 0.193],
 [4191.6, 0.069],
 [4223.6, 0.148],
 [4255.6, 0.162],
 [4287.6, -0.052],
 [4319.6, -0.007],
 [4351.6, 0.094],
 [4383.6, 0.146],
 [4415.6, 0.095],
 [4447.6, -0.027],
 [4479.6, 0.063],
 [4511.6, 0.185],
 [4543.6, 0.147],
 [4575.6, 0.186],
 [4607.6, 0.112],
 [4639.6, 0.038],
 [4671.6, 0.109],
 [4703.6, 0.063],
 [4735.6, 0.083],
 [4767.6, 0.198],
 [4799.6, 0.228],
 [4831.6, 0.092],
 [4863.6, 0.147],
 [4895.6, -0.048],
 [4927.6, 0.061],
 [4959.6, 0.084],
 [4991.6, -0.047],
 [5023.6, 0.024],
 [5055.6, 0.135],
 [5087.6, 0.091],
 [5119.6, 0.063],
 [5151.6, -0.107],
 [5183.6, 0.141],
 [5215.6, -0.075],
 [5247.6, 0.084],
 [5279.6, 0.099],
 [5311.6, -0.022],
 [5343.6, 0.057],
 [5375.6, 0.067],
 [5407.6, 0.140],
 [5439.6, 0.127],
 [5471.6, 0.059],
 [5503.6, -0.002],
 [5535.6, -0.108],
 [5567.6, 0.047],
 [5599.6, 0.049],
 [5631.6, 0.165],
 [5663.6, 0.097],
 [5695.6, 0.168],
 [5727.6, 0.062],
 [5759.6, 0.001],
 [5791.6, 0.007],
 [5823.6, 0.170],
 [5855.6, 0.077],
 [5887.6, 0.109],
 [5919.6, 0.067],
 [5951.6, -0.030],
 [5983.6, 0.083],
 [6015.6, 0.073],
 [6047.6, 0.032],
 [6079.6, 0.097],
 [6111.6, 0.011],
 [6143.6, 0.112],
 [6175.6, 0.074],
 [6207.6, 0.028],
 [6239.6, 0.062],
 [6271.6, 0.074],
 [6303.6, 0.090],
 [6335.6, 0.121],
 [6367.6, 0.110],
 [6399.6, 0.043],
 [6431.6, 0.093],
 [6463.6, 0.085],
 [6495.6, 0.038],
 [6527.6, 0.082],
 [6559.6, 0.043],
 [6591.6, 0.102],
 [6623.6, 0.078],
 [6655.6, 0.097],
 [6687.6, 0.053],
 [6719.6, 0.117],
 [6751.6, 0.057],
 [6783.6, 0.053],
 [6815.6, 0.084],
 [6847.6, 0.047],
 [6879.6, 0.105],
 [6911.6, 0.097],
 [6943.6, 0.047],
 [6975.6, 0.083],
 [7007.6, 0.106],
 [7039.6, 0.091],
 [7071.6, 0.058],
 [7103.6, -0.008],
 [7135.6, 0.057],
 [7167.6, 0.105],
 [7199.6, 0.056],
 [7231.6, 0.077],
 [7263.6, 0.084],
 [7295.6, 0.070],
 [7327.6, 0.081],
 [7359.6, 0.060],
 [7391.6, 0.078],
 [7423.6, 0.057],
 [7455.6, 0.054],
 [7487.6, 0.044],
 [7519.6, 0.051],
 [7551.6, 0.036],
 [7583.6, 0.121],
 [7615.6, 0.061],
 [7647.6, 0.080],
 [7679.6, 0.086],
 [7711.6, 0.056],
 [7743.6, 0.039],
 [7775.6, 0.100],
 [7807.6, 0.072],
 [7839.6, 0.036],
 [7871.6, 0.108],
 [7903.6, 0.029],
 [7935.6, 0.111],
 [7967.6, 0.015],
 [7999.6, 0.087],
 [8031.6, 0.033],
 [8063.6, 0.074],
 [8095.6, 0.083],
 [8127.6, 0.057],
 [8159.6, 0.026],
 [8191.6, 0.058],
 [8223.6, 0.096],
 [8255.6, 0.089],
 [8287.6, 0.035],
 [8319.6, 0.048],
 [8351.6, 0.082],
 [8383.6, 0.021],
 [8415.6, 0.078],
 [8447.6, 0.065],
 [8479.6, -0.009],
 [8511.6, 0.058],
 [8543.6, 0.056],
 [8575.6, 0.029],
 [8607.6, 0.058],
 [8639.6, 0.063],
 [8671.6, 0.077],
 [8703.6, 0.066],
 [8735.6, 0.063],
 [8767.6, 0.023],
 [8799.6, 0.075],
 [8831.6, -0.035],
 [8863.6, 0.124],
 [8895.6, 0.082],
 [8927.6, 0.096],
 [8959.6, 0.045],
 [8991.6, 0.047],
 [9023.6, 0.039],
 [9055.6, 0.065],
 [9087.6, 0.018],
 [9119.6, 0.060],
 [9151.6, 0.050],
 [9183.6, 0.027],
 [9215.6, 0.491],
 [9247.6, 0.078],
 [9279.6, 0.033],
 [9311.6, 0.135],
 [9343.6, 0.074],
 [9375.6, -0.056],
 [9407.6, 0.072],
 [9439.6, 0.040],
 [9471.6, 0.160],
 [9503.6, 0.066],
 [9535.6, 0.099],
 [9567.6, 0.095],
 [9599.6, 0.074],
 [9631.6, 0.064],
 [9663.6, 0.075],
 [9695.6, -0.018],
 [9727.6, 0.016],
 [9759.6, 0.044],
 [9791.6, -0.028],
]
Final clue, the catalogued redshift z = 1.47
